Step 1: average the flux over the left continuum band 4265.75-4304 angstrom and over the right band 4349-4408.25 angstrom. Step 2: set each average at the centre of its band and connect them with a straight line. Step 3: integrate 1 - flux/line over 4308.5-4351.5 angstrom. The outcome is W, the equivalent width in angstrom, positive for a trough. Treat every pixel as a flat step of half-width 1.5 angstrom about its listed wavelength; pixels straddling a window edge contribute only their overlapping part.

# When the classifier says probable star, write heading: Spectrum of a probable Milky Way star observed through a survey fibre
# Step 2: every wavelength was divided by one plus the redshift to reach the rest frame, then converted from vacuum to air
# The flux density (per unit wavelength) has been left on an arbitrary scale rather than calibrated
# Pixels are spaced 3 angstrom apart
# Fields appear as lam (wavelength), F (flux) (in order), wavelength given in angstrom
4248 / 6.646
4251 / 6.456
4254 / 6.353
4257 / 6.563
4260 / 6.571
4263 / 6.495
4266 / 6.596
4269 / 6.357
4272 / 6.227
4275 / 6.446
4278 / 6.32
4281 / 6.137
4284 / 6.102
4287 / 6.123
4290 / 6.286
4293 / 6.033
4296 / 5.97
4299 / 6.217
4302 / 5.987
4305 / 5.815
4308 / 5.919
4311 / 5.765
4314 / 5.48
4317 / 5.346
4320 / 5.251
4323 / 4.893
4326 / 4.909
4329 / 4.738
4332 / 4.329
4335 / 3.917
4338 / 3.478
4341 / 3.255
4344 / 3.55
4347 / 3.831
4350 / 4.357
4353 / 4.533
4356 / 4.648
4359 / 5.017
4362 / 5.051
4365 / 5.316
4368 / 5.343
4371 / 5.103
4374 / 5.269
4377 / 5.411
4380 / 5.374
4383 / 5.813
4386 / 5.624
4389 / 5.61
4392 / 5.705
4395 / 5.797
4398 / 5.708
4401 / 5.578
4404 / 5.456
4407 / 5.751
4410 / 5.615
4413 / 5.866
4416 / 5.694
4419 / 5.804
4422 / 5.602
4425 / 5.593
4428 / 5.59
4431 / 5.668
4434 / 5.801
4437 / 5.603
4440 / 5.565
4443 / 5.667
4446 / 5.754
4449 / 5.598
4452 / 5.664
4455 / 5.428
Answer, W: 9.3 angstrom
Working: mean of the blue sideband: 6.2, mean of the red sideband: 5.33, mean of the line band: 4.54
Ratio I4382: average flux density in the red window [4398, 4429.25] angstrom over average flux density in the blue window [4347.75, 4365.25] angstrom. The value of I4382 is 1.2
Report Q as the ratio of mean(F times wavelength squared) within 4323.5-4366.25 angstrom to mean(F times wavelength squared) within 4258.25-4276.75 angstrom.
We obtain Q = 0.70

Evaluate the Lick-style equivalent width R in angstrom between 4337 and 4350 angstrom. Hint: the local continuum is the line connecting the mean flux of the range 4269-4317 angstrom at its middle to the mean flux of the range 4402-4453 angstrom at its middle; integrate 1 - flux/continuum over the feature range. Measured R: 5.0 angstrom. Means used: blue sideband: 6.04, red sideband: 5.66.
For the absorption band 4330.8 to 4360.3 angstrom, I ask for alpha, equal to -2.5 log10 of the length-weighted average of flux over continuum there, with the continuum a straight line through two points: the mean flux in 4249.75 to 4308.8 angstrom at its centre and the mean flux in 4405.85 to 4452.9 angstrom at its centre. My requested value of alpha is 0.42 mag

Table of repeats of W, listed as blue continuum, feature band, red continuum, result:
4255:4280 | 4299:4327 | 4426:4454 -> 3.1 angstrom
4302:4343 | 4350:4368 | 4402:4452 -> 0.9 angstrom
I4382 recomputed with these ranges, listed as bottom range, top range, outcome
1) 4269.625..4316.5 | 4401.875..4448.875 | 0.94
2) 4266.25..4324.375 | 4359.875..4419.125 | 0.93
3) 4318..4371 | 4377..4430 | 1.25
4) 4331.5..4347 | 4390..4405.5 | 1.54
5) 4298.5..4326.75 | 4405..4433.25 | 1.02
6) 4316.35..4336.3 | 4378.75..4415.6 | 1.19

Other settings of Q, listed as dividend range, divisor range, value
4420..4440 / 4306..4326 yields 1.10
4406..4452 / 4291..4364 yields 1.20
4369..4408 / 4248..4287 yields 0.92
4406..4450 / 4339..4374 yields 1.29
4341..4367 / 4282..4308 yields 0.76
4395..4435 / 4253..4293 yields 0.96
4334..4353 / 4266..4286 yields 0.62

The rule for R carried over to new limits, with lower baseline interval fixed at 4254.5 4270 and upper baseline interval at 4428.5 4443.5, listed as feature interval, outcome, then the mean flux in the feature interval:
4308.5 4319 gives 1.18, 5.55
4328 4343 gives 5.48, 3.9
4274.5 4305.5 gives 1.19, 6.13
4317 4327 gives 1.84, 5.07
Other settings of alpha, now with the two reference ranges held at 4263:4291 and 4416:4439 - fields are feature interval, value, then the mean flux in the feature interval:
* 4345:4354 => 0.39 mag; 4.19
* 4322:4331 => 0.26 mag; 4.82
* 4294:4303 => 0.03 mag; 6.06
